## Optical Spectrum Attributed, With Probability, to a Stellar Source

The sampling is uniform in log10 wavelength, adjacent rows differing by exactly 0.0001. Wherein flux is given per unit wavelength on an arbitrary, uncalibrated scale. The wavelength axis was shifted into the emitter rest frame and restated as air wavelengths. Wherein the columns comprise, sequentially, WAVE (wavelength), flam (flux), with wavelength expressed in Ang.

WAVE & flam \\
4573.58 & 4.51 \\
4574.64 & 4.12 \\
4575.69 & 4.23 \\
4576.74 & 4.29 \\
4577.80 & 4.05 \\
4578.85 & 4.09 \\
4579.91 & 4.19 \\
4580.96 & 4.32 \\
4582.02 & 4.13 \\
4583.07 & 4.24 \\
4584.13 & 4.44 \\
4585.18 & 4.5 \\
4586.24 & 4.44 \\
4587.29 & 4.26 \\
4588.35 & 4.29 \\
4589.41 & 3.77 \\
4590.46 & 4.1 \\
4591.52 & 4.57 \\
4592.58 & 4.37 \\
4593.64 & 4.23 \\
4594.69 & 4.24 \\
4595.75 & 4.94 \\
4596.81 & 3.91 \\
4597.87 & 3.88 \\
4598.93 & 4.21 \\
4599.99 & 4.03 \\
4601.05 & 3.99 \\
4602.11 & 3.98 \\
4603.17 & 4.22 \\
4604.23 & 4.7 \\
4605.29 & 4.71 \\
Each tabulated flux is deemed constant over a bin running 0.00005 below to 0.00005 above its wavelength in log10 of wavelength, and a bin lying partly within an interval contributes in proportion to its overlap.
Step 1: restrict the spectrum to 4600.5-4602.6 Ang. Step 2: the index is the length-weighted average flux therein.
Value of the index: 3.98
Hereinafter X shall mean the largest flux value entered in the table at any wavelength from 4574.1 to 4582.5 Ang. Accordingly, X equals 4.32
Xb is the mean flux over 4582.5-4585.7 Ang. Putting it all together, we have 4.4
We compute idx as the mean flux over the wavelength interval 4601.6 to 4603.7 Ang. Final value 4.1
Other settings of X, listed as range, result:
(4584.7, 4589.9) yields 4.5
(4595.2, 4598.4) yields 4.94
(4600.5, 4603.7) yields 4.22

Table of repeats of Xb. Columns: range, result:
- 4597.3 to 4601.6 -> 4.02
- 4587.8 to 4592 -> 4.18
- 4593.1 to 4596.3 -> 4.47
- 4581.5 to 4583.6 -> 4.19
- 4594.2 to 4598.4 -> 4.24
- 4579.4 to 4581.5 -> 4.25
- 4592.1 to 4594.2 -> 4.31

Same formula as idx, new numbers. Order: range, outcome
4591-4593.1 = 4.46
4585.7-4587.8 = 4.36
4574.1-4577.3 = 4.21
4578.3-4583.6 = 4.19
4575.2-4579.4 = 4.16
